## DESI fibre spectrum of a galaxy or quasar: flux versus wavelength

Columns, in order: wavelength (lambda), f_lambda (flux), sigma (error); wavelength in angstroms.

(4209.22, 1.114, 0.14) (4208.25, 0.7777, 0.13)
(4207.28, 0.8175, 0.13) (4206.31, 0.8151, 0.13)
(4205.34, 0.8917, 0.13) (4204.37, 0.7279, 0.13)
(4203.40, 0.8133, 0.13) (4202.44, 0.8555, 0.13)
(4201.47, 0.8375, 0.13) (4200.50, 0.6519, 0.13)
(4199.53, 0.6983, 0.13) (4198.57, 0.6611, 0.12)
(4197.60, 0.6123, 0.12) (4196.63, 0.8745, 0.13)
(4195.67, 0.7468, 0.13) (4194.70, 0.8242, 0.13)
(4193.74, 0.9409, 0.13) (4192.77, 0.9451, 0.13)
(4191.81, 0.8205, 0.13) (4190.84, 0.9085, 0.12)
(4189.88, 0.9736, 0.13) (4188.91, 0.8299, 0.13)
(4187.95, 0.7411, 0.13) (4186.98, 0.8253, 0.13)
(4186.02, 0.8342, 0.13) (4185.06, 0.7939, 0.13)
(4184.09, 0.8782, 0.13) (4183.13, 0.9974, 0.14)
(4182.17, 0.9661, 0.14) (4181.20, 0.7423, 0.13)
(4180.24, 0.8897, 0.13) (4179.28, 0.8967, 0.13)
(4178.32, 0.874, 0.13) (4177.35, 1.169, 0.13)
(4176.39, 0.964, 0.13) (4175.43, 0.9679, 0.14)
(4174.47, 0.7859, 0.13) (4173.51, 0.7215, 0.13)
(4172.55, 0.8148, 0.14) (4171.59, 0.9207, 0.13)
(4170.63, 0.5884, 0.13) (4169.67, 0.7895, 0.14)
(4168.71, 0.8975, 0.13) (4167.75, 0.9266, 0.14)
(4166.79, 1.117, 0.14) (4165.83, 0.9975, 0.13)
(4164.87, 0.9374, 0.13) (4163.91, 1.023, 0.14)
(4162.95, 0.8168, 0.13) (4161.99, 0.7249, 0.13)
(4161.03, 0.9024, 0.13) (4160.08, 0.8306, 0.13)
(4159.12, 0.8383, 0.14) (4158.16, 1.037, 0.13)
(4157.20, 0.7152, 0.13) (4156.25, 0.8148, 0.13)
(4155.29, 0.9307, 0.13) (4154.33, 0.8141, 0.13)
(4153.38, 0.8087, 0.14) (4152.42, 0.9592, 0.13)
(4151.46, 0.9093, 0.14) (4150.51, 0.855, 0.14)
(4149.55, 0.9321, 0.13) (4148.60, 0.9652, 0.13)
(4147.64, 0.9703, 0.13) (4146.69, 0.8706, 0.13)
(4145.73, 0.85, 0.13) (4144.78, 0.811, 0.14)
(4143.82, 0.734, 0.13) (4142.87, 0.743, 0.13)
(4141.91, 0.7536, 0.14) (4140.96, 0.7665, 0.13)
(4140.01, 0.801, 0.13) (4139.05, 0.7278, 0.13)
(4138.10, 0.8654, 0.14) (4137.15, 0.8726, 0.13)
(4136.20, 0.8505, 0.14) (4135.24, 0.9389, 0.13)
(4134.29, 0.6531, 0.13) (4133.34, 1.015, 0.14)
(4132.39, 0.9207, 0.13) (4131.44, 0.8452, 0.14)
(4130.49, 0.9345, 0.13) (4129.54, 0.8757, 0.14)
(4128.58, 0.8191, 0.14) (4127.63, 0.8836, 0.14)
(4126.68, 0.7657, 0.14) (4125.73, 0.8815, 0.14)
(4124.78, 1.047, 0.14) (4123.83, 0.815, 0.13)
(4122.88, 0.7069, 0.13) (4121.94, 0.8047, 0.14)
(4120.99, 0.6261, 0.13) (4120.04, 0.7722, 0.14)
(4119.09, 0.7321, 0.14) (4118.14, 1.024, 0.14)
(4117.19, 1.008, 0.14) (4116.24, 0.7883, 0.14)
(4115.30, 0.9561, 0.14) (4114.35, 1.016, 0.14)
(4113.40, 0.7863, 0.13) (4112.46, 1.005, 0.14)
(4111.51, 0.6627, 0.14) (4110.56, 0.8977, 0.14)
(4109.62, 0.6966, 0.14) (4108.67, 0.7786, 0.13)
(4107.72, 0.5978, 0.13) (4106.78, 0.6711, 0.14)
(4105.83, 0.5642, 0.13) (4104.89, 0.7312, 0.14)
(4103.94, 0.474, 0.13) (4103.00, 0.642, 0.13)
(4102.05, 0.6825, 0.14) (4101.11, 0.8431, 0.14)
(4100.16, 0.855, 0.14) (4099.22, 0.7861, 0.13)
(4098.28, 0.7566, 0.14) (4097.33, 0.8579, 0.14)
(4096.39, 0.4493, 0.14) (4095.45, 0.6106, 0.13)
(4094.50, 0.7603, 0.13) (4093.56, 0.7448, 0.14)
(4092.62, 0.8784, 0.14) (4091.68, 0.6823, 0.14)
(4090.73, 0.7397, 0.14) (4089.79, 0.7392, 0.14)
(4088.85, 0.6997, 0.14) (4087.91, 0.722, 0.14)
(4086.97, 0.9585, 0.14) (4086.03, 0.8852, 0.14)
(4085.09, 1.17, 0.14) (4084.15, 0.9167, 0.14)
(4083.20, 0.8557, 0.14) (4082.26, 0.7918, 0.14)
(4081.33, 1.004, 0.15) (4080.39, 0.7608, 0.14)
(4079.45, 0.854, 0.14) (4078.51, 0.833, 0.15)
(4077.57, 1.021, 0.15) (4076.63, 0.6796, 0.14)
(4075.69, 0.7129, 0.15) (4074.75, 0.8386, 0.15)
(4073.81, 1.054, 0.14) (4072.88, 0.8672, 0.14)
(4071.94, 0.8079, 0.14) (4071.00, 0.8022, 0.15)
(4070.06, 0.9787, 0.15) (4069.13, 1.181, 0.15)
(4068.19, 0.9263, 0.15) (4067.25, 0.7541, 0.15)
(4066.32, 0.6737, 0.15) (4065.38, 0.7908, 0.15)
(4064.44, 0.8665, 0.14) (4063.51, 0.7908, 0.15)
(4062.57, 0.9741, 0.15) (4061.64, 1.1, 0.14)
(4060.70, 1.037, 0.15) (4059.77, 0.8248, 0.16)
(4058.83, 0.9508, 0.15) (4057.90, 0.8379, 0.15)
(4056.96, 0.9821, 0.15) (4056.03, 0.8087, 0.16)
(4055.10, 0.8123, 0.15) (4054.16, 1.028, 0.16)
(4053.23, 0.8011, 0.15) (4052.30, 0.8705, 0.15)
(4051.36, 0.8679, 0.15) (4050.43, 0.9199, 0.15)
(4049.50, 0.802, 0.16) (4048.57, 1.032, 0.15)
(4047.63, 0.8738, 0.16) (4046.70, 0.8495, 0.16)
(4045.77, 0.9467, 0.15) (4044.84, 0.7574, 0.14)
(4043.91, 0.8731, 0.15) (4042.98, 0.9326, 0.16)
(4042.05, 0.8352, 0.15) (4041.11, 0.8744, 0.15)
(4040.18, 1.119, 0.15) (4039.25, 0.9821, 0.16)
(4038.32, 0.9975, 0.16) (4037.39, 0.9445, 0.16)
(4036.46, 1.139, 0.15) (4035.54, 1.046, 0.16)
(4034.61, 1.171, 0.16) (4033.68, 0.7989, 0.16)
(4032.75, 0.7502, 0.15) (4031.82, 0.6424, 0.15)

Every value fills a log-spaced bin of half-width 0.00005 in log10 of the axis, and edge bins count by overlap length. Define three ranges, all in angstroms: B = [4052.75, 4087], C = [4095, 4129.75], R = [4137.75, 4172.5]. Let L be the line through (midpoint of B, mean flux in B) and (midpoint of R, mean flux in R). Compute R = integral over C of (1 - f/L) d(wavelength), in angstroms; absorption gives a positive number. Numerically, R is 3.7 angstroms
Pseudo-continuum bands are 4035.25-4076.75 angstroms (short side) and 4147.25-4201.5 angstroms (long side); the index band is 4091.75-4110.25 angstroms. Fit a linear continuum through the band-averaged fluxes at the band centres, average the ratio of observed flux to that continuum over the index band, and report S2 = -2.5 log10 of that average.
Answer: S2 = 0.25 mag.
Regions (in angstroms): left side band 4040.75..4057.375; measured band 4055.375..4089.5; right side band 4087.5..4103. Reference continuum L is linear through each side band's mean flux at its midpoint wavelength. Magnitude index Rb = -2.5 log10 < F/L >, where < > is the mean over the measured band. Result -0.094 mag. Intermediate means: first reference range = 0.881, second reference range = 0.735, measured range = 0.88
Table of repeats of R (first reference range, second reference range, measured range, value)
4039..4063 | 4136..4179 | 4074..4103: 3.0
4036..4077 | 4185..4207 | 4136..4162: -0.2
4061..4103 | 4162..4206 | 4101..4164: 1.3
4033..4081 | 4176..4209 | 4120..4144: 1.2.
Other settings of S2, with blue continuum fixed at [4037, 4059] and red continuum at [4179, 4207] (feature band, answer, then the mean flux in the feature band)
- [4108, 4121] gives 0.032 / 0.843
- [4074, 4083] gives 0.059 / 0.841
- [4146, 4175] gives -0.038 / 0.874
